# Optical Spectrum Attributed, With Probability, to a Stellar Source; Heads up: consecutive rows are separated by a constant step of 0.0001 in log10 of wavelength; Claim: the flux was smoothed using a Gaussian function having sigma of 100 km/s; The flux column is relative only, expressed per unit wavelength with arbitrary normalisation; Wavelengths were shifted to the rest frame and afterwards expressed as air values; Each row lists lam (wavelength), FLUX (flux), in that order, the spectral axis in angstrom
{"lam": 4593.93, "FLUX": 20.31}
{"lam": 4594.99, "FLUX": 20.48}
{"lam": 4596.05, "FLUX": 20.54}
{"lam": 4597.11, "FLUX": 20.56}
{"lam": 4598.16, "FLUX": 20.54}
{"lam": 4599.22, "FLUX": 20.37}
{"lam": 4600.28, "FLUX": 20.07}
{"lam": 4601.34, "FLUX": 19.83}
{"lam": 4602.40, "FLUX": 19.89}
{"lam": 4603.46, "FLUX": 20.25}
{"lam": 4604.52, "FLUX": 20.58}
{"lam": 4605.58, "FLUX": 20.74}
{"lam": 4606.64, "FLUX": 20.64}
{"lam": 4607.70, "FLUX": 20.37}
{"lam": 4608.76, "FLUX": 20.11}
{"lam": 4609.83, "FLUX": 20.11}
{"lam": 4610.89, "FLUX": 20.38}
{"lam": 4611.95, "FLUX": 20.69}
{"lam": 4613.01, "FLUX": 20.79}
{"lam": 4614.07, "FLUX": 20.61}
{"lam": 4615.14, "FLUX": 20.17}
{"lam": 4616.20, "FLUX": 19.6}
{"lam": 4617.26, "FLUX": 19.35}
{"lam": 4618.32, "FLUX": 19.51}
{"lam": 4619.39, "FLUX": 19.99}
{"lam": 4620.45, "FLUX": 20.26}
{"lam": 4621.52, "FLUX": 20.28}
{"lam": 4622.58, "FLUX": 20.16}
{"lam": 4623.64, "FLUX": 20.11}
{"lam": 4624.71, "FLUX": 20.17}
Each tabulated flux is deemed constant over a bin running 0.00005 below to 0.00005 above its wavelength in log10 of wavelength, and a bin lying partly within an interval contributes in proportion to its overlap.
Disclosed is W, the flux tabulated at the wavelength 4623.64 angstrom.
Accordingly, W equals 20.11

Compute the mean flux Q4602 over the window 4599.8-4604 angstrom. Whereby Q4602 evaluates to 20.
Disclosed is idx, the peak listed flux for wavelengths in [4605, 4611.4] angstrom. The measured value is 20.74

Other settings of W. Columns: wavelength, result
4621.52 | 20.28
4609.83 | 20.11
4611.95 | 20.69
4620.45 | 20.26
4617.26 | 19.35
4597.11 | 20.56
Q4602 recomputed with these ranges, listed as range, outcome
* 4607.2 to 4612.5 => 20.3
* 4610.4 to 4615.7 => 20.5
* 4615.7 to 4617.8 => 19.5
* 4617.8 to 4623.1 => 20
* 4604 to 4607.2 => 20.7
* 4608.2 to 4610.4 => 20.1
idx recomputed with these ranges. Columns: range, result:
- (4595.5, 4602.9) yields 20.56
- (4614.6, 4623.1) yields 20.28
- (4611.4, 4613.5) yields 20.79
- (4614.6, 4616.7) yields 20.17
